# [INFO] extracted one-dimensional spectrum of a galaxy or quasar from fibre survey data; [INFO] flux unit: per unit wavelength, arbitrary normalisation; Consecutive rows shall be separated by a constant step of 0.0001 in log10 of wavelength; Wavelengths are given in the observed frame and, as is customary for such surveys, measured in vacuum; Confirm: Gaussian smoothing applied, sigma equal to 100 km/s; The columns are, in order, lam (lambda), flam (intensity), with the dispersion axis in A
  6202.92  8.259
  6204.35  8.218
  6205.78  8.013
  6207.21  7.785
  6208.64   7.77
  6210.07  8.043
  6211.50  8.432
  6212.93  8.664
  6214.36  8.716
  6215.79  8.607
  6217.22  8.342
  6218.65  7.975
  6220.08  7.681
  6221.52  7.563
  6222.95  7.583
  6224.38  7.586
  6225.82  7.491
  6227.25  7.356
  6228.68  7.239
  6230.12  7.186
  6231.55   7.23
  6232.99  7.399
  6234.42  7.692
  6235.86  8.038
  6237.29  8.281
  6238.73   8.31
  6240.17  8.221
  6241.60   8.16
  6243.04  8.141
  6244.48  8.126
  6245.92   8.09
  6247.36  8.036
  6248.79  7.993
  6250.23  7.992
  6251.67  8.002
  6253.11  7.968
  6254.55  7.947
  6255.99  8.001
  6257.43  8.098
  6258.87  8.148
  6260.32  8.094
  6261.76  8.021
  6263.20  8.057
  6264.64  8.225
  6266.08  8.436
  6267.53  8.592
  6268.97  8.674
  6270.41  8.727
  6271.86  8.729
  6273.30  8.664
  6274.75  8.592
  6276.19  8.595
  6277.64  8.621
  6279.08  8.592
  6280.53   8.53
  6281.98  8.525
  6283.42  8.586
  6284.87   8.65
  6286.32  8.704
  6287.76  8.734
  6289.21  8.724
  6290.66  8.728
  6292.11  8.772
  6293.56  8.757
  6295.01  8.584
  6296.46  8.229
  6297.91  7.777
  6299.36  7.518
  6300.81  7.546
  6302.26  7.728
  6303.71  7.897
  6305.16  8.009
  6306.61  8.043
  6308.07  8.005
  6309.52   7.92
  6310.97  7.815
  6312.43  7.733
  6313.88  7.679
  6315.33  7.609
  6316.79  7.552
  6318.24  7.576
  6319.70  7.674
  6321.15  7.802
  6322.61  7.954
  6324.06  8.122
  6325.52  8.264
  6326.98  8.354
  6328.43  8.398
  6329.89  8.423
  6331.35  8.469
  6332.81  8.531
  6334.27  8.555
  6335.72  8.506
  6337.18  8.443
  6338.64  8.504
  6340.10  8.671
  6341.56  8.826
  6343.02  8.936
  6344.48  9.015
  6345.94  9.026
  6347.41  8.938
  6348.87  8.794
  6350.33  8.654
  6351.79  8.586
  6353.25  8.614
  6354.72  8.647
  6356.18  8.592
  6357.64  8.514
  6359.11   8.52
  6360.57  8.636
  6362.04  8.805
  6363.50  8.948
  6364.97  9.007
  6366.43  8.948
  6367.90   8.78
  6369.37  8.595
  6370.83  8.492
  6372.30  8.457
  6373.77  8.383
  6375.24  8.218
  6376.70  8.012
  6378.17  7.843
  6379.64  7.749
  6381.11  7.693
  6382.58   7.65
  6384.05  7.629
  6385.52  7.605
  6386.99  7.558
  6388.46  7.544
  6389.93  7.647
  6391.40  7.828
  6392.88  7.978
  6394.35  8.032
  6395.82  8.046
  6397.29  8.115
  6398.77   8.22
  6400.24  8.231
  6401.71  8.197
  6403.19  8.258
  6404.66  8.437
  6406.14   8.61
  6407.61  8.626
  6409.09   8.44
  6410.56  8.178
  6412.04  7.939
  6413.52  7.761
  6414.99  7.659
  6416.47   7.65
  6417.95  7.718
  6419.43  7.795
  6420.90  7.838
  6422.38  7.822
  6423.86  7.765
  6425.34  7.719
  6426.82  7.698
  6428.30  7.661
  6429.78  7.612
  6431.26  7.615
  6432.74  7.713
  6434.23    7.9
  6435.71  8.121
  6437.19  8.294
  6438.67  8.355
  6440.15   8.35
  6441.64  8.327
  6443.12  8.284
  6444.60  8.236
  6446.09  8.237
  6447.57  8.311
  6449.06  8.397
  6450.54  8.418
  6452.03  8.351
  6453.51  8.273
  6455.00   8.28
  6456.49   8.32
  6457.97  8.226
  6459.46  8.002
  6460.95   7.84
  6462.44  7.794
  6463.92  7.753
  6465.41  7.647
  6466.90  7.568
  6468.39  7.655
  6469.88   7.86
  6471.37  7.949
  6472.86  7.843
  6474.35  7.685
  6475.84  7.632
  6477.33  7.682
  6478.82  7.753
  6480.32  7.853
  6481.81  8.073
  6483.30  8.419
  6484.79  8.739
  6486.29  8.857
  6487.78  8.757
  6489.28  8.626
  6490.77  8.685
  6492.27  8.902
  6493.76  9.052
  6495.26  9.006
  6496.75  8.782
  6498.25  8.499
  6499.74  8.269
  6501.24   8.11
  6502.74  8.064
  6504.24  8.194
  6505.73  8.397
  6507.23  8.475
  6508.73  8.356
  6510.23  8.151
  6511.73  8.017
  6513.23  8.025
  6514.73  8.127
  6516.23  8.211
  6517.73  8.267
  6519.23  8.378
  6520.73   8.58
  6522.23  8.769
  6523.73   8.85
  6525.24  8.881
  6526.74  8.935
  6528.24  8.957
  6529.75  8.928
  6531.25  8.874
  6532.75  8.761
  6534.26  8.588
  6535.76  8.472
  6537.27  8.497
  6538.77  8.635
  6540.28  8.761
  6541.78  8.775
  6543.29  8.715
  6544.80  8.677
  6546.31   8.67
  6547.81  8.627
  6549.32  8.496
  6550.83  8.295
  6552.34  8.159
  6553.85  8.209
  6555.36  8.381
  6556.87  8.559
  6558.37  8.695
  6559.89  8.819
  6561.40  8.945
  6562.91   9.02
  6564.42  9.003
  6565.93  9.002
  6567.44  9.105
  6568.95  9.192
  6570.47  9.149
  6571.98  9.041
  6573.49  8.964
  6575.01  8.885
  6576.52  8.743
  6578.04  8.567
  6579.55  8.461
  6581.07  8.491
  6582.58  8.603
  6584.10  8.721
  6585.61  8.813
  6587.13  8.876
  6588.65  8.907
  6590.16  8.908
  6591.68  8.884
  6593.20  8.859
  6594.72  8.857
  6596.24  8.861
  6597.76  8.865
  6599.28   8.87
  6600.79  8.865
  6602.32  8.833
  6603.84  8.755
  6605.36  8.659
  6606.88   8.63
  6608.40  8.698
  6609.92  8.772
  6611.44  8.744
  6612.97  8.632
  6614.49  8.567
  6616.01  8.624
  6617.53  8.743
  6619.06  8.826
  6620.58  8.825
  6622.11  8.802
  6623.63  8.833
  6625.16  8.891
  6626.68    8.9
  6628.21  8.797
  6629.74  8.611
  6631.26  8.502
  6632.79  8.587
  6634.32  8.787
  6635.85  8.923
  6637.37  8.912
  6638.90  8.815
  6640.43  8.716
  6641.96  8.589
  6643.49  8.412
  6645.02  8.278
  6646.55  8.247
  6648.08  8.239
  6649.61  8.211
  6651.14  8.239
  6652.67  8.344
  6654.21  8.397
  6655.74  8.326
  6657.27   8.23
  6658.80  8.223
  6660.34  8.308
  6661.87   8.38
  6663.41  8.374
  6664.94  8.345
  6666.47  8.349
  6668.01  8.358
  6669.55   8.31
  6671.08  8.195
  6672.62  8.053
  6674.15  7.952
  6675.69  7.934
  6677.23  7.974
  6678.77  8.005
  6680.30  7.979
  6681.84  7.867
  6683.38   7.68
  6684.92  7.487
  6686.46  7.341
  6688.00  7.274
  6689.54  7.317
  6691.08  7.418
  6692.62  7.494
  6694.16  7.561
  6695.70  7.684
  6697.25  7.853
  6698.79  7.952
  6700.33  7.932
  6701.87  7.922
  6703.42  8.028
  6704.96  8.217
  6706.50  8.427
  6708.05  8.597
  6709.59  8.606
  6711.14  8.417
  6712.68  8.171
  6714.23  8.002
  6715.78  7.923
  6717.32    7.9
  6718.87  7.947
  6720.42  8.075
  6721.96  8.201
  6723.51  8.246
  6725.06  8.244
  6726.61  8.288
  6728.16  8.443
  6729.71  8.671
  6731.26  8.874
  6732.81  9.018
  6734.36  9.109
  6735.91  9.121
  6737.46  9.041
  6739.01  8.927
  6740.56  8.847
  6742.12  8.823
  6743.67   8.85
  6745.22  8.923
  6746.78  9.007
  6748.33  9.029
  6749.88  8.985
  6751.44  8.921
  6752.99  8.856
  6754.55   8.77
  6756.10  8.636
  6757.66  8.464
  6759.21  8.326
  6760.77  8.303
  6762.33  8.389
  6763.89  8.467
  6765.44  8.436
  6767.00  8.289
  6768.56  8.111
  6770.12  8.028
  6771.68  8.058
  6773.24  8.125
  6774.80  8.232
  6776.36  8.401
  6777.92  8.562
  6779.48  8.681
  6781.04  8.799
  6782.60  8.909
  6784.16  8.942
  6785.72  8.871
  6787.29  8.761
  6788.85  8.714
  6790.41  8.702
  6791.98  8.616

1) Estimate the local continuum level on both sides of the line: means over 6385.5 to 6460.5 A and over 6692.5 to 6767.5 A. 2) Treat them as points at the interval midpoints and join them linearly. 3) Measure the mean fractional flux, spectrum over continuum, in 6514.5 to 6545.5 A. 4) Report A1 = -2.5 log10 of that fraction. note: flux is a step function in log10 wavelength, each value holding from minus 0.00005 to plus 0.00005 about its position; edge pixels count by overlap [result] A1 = -0.06 mag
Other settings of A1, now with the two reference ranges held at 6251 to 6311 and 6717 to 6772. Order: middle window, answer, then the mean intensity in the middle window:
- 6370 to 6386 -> 0.05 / 7.99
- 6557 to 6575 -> -0.06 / 8.98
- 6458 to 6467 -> 0.08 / 7.82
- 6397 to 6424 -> 0.04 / 8.07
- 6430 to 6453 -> 0.03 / 8.18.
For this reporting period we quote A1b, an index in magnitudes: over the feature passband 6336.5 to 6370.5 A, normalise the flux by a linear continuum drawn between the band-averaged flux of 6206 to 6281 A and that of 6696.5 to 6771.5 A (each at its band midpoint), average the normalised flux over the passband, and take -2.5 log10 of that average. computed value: -0.07 mag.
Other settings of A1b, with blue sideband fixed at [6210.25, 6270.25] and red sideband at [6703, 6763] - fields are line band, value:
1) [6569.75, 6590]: -0.05 mag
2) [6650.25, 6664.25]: 0.02 mag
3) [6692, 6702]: 0.10 mag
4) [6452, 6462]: 0.01 mag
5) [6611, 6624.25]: -0.04 mag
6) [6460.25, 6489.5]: 0.04 mag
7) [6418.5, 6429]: 0.06 mag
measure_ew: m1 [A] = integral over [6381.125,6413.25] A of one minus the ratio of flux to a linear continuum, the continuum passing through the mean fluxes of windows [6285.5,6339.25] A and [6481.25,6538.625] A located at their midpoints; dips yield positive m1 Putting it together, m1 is 1.1 A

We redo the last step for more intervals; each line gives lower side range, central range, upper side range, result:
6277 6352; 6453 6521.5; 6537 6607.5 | 3.2 A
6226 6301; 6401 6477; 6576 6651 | 4.0 A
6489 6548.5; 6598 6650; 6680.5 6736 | -2.4 A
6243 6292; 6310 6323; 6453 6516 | 1.0 A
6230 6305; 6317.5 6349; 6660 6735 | -0.9 A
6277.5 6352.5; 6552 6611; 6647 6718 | -4.9 A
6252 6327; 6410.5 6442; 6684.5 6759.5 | 1.4 A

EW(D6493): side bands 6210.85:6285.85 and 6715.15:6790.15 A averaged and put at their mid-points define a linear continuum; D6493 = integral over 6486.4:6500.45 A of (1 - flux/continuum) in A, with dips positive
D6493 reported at -0.6 A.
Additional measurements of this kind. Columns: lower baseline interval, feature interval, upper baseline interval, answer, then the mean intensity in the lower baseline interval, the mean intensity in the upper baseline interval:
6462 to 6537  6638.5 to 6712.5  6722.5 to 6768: 4.26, 8.34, 8.69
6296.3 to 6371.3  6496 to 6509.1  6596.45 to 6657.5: 0.25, 8.33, 8.64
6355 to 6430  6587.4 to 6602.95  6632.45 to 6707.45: -1.43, 8.12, 8.13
